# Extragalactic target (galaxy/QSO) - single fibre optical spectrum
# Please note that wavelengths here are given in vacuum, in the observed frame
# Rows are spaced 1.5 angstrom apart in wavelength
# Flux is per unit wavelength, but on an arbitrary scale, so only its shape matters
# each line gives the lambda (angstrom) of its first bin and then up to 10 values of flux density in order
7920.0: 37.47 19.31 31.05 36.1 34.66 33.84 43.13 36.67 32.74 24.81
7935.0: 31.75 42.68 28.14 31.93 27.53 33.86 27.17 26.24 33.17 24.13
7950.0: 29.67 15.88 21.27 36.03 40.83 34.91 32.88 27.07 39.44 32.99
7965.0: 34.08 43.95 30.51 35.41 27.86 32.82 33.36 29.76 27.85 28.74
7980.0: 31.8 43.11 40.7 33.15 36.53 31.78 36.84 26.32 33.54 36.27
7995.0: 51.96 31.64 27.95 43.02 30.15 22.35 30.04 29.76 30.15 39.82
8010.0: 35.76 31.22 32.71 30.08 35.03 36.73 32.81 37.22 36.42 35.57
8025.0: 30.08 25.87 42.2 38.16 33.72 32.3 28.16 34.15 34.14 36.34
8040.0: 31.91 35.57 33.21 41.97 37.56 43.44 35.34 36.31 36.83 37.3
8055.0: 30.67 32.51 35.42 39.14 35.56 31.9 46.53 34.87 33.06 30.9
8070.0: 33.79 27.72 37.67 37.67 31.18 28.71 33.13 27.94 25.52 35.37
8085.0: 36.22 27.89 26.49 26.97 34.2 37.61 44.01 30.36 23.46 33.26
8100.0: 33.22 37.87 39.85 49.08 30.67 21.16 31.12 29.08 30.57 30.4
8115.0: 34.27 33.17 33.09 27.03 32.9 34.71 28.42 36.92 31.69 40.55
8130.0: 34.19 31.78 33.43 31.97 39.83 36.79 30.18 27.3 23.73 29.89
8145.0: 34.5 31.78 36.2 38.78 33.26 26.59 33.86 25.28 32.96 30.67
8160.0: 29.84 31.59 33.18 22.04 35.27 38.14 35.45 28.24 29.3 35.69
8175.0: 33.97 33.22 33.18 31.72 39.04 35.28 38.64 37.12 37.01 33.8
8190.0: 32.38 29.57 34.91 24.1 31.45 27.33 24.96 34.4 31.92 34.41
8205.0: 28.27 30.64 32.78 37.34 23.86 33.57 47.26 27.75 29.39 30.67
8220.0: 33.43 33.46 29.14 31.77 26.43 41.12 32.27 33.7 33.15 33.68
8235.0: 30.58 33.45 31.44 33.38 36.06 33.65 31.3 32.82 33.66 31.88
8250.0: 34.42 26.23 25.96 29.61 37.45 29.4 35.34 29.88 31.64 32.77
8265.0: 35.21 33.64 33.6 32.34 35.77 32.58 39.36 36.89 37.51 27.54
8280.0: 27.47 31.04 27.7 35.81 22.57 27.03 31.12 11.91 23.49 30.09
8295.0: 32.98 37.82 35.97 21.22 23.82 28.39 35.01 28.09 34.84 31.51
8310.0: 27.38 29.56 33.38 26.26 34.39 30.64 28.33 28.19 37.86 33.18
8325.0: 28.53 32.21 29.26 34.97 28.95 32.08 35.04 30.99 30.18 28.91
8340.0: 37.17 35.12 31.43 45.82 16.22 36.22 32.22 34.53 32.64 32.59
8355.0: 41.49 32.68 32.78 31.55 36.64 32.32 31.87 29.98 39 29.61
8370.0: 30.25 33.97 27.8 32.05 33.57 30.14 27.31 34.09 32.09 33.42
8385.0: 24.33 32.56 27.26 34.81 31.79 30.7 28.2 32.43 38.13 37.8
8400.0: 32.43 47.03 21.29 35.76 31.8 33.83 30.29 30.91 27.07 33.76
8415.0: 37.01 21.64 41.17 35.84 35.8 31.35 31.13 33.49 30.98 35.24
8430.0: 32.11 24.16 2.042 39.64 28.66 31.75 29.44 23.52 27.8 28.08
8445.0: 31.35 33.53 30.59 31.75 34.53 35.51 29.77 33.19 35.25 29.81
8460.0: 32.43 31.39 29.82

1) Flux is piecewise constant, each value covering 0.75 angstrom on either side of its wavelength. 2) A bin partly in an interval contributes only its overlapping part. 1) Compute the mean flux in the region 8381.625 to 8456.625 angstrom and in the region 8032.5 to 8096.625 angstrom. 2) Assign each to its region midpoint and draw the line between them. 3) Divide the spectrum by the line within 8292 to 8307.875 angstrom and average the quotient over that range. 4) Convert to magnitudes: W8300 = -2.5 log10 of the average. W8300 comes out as 0.063 mag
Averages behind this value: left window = 34.1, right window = 31.4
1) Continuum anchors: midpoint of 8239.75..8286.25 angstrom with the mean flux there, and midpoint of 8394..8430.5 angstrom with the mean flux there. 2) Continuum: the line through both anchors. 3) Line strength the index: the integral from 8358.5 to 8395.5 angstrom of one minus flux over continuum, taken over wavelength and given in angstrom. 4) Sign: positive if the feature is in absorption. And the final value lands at 1.67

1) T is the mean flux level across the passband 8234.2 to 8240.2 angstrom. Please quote 32.2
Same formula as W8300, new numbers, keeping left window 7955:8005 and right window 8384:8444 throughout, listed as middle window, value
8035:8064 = -0.081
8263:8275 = -0.080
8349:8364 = -0.082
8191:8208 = 0.076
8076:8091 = 0.108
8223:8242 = -0.022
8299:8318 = 0.075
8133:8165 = 0.043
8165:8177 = -0.025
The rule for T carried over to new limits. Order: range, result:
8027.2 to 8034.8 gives 34.8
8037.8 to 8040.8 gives 34.1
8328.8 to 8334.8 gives 32.7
